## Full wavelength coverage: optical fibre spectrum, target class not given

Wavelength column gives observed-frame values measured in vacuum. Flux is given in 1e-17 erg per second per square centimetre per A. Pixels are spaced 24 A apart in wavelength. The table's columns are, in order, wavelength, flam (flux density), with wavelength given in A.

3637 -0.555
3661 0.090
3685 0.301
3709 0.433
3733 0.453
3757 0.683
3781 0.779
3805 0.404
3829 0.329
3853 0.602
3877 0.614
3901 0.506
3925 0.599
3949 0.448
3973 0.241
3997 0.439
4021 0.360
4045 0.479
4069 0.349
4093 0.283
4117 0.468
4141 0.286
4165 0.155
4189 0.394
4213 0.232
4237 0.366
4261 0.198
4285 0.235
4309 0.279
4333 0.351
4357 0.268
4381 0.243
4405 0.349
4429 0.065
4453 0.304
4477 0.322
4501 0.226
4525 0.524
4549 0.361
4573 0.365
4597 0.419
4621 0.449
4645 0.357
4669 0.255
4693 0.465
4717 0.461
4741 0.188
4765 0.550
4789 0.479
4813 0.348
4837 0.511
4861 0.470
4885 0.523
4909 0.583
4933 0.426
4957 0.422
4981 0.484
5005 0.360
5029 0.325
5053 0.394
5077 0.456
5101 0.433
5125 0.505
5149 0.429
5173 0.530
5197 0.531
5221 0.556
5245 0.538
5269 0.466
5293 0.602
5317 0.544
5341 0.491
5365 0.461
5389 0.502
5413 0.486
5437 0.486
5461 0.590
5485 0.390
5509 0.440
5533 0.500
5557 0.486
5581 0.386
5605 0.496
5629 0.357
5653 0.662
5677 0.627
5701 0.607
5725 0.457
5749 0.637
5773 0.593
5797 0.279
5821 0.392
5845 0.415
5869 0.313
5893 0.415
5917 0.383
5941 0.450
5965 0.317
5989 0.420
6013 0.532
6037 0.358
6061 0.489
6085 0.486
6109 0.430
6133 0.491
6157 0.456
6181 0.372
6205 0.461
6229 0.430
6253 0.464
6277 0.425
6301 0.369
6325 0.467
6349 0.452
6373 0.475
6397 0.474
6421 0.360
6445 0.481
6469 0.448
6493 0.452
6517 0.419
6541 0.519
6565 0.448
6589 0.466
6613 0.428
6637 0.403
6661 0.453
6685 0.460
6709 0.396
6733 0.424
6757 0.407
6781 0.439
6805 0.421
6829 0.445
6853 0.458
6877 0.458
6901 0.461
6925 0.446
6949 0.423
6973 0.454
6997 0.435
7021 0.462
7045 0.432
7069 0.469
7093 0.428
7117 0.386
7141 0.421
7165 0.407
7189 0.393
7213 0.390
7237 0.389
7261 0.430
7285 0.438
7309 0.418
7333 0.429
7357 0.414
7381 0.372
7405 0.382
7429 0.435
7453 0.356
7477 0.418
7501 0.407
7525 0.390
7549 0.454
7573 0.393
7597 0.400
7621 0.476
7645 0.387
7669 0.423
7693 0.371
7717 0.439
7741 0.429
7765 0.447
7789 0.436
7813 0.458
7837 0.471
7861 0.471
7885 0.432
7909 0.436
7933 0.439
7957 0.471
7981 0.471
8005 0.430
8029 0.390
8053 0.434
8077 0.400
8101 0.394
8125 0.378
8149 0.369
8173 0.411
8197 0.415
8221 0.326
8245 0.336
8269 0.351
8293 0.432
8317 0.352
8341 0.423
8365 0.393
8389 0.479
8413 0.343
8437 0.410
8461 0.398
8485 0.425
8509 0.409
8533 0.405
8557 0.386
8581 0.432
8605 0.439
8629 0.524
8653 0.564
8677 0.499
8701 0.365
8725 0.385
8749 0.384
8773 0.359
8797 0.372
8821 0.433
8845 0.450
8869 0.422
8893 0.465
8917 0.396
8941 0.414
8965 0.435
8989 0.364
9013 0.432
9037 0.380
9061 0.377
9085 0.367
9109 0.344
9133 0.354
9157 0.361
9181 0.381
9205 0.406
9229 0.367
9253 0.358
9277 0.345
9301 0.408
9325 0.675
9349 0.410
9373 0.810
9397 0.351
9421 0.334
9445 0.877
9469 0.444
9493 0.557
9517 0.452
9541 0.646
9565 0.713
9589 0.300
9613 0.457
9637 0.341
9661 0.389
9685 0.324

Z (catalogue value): 1.56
